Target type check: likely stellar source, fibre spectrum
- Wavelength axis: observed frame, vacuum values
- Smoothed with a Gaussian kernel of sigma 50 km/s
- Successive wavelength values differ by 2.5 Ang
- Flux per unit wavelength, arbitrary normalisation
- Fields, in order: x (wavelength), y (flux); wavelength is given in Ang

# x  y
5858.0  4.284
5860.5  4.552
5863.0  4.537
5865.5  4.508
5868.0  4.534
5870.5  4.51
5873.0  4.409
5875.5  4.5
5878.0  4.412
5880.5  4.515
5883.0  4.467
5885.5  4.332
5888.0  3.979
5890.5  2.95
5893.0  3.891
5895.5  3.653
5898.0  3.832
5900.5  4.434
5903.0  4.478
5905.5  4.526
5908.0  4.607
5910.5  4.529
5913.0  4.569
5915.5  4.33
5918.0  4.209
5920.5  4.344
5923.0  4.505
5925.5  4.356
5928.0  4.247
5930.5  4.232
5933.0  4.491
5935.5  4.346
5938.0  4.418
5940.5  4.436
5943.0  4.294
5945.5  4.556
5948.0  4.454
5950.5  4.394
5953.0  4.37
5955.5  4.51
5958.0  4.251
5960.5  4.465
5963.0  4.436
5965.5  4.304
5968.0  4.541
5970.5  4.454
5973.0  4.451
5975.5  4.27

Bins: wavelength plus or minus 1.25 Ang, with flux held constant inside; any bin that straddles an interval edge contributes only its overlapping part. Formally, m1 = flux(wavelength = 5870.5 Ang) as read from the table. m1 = 4.51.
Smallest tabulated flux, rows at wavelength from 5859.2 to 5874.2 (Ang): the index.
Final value 4.409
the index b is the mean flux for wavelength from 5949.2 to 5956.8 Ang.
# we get 4.42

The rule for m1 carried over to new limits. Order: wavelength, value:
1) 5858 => 4.284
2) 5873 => 4.409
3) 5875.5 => 4.5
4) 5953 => 4.37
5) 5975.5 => 4.27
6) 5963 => 4.436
